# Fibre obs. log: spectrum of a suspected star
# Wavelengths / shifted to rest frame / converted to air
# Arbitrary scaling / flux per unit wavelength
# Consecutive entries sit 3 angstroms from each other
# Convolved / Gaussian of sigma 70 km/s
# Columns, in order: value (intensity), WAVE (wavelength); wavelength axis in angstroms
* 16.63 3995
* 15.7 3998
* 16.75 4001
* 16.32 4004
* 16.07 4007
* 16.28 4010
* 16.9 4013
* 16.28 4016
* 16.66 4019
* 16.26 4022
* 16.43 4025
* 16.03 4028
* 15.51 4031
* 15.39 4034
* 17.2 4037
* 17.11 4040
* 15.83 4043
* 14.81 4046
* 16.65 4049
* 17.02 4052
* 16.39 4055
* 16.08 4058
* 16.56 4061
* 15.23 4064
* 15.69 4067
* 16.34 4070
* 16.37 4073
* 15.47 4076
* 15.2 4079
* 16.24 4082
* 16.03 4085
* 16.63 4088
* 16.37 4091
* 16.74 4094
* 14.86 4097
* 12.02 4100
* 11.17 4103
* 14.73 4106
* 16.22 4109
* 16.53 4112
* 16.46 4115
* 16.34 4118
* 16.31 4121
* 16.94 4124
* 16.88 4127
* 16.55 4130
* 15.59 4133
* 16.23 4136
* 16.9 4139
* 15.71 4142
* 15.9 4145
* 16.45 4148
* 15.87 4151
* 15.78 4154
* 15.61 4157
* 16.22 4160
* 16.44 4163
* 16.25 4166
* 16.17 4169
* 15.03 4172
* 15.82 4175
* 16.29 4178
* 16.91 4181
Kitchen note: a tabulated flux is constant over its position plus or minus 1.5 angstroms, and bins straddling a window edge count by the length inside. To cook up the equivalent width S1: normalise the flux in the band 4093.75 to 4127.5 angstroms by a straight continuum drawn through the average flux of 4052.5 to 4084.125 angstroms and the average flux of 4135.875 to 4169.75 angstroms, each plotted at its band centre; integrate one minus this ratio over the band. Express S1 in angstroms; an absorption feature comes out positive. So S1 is 1.5 angstroms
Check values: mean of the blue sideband 16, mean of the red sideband 16.1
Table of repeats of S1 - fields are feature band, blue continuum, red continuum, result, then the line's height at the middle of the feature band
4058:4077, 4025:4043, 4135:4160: 0.3 angstroms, 16.2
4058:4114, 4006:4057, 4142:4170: 2.4 angstroms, 16.2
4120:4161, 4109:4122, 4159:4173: 0.0 angstroms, 16.2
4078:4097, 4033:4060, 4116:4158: 0.2 angstroms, 16.3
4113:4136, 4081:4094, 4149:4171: -0.3 angstroms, 16.2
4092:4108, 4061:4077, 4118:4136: 2.1 angstroms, 16.2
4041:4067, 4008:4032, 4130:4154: 0.3 angstroms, 16.2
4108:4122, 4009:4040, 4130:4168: -0.2 angstroms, 16.2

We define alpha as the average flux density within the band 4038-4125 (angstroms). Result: 15.8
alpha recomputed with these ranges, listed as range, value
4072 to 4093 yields 16.1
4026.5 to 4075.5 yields 16.1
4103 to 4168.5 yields 16.1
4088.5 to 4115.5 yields 15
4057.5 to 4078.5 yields 15.9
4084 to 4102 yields 15.3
